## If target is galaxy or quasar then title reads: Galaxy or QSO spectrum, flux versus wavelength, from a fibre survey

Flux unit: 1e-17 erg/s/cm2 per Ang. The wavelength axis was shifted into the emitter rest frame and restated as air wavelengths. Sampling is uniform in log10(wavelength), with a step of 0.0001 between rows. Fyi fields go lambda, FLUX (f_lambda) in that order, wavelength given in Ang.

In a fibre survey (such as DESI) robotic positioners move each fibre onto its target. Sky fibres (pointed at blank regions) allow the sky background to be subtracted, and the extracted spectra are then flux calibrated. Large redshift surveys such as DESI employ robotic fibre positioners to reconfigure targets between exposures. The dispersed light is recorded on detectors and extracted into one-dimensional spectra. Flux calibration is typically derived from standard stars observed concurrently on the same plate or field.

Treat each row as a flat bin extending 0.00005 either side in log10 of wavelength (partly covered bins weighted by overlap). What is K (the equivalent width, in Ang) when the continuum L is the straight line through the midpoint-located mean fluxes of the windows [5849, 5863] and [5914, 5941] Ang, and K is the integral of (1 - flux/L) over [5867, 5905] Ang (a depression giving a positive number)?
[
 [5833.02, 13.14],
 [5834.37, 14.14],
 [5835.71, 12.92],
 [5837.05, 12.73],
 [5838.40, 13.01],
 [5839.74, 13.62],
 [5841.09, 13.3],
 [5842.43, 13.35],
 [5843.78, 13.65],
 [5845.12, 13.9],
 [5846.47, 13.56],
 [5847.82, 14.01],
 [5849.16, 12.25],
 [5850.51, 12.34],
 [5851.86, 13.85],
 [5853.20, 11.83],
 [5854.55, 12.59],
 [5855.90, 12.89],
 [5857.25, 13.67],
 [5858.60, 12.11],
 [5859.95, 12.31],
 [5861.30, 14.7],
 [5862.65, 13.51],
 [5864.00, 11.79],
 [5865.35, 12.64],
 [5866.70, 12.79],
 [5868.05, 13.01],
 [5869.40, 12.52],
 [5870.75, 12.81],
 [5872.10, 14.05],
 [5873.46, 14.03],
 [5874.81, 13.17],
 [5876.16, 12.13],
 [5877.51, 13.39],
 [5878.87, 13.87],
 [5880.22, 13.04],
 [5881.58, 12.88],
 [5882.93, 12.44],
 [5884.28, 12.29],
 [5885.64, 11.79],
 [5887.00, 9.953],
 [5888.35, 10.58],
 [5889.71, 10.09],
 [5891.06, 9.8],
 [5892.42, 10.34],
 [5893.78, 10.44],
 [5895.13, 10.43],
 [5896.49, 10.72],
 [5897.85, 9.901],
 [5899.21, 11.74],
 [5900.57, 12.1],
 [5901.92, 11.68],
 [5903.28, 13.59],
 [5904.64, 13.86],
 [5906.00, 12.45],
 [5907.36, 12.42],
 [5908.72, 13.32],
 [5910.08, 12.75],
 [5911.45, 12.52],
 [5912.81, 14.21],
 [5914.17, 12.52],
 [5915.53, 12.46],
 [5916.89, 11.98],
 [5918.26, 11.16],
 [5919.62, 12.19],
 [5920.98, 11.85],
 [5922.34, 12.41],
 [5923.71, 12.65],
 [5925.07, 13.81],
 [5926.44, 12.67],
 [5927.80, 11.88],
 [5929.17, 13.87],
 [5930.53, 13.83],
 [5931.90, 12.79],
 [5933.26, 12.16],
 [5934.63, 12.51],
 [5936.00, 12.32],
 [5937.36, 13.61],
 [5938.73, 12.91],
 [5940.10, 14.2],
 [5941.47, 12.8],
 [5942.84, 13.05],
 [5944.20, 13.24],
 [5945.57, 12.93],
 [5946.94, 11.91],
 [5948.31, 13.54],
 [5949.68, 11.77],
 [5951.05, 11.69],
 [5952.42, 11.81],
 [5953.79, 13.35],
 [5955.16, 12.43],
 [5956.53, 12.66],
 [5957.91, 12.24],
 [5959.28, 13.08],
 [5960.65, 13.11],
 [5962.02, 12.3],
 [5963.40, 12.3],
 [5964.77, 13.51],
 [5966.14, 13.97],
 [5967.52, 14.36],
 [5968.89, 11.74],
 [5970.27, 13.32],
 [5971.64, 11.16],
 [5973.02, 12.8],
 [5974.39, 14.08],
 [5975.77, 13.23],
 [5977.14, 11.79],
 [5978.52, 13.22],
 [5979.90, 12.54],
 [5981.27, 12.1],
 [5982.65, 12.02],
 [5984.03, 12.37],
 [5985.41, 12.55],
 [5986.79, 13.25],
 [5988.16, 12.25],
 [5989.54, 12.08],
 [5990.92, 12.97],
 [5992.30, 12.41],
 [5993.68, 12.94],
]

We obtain 2.4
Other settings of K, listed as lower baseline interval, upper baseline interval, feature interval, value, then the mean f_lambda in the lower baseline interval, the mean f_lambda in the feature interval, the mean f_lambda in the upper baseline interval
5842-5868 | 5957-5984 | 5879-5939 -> 3.4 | 13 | 12.2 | 12.8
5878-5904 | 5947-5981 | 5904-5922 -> -1.1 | 11.5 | 12.6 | 12.7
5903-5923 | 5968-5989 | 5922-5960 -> -0.6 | 12.6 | 12.8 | 12.6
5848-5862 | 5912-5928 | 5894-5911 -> 0.8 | 12.9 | 12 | 12.5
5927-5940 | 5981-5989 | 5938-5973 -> -0.2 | 12.9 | 12.8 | 12.4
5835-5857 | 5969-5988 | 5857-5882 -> -0.1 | 13.1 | 13.1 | 12.6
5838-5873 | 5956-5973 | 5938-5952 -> 0.1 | 13.1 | 12.8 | 12.8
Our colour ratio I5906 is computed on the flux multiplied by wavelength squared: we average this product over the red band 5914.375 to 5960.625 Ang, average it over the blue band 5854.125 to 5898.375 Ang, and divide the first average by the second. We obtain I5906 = 1.06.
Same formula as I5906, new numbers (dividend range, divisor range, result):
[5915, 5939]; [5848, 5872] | 1.00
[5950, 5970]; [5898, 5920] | 1.04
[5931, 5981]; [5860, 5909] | 1.07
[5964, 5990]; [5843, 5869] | 1.02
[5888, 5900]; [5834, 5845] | 0.80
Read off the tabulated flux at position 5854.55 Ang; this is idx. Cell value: 12.59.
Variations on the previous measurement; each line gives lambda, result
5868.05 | 13.01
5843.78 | 13.65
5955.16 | 12.43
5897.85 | 9.901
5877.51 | 13.39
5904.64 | 13.86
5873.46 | 14.03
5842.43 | 13.35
